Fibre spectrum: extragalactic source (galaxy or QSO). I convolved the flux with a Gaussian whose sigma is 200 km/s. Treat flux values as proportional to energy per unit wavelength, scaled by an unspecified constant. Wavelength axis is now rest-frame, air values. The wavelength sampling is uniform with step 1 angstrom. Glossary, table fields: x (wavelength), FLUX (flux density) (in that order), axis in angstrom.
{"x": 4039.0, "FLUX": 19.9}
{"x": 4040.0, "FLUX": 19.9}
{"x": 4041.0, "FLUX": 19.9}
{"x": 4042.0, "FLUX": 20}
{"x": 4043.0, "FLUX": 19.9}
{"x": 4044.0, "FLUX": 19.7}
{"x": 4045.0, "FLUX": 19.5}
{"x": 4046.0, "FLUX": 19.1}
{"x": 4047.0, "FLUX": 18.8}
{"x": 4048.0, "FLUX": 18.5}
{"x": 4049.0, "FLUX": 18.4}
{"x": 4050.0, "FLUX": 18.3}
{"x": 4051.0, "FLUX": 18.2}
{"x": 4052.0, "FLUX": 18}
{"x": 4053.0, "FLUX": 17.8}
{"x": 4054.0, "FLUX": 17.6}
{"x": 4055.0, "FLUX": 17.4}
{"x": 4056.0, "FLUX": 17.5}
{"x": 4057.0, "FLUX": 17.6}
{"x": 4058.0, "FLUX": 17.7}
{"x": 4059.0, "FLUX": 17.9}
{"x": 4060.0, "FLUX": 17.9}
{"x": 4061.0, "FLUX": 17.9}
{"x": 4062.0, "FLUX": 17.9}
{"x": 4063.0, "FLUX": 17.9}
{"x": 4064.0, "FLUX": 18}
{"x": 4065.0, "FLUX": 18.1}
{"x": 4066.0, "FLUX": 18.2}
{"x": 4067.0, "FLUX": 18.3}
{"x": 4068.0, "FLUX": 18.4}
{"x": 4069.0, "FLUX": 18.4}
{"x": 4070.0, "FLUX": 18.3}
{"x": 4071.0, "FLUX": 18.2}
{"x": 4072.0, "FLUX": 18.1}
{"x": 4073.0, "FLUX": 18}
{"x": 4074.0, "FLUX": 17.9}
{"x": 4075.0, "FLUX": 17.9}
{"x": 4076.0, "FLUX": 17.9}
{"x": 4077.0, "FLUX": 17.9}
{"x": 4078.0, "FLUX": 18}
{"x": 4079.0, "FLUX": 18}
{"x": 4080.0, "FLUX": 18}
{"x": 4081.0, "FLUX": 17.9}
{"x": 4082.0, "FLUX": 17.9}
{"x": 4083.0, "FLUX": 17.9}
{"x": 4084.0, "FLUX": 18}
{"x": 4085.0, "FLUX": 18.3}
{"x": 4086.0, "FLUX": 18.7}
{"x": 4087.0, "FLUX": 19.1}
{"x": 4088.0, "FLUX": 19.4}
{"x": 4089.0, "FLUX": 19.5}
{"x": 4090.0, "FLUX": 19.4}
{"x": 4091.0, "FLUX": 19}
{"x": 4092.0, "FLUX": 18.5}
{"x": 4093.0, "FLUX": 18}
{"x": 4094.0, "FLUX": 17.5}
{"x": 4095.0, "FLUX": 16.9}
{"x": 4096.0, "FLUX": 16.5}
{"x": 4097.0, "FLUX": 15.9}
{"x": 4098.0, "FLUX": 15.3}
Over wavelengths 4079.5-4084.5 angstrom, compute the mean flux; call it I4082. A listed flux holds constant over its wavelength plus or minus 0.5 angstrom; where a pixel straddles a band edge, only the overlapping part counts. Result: 17.9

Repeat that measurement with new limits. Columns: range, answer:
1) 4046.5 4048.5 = 18.6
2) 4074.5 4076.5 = 17.9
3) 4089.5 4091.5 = 19.2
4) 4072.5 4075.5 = 17.9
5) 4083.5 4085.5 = 18.1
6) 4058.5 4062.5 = 17.9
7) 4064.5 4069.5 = 18.3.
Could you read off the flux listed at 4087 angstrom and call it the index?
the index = 19.1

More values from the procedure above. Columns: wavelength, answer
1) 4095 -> 16.9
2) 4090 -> 19.4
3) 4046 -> 19.1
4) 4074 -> 17.9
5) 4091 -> 19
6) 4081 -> 17.9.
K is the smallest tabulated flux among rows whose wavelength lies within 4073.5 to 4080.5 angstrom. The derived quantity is 17.9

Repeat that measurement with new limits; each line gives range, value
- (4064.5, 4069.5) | 18.1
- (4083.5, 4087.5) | 18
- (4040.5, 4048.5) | 18.5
